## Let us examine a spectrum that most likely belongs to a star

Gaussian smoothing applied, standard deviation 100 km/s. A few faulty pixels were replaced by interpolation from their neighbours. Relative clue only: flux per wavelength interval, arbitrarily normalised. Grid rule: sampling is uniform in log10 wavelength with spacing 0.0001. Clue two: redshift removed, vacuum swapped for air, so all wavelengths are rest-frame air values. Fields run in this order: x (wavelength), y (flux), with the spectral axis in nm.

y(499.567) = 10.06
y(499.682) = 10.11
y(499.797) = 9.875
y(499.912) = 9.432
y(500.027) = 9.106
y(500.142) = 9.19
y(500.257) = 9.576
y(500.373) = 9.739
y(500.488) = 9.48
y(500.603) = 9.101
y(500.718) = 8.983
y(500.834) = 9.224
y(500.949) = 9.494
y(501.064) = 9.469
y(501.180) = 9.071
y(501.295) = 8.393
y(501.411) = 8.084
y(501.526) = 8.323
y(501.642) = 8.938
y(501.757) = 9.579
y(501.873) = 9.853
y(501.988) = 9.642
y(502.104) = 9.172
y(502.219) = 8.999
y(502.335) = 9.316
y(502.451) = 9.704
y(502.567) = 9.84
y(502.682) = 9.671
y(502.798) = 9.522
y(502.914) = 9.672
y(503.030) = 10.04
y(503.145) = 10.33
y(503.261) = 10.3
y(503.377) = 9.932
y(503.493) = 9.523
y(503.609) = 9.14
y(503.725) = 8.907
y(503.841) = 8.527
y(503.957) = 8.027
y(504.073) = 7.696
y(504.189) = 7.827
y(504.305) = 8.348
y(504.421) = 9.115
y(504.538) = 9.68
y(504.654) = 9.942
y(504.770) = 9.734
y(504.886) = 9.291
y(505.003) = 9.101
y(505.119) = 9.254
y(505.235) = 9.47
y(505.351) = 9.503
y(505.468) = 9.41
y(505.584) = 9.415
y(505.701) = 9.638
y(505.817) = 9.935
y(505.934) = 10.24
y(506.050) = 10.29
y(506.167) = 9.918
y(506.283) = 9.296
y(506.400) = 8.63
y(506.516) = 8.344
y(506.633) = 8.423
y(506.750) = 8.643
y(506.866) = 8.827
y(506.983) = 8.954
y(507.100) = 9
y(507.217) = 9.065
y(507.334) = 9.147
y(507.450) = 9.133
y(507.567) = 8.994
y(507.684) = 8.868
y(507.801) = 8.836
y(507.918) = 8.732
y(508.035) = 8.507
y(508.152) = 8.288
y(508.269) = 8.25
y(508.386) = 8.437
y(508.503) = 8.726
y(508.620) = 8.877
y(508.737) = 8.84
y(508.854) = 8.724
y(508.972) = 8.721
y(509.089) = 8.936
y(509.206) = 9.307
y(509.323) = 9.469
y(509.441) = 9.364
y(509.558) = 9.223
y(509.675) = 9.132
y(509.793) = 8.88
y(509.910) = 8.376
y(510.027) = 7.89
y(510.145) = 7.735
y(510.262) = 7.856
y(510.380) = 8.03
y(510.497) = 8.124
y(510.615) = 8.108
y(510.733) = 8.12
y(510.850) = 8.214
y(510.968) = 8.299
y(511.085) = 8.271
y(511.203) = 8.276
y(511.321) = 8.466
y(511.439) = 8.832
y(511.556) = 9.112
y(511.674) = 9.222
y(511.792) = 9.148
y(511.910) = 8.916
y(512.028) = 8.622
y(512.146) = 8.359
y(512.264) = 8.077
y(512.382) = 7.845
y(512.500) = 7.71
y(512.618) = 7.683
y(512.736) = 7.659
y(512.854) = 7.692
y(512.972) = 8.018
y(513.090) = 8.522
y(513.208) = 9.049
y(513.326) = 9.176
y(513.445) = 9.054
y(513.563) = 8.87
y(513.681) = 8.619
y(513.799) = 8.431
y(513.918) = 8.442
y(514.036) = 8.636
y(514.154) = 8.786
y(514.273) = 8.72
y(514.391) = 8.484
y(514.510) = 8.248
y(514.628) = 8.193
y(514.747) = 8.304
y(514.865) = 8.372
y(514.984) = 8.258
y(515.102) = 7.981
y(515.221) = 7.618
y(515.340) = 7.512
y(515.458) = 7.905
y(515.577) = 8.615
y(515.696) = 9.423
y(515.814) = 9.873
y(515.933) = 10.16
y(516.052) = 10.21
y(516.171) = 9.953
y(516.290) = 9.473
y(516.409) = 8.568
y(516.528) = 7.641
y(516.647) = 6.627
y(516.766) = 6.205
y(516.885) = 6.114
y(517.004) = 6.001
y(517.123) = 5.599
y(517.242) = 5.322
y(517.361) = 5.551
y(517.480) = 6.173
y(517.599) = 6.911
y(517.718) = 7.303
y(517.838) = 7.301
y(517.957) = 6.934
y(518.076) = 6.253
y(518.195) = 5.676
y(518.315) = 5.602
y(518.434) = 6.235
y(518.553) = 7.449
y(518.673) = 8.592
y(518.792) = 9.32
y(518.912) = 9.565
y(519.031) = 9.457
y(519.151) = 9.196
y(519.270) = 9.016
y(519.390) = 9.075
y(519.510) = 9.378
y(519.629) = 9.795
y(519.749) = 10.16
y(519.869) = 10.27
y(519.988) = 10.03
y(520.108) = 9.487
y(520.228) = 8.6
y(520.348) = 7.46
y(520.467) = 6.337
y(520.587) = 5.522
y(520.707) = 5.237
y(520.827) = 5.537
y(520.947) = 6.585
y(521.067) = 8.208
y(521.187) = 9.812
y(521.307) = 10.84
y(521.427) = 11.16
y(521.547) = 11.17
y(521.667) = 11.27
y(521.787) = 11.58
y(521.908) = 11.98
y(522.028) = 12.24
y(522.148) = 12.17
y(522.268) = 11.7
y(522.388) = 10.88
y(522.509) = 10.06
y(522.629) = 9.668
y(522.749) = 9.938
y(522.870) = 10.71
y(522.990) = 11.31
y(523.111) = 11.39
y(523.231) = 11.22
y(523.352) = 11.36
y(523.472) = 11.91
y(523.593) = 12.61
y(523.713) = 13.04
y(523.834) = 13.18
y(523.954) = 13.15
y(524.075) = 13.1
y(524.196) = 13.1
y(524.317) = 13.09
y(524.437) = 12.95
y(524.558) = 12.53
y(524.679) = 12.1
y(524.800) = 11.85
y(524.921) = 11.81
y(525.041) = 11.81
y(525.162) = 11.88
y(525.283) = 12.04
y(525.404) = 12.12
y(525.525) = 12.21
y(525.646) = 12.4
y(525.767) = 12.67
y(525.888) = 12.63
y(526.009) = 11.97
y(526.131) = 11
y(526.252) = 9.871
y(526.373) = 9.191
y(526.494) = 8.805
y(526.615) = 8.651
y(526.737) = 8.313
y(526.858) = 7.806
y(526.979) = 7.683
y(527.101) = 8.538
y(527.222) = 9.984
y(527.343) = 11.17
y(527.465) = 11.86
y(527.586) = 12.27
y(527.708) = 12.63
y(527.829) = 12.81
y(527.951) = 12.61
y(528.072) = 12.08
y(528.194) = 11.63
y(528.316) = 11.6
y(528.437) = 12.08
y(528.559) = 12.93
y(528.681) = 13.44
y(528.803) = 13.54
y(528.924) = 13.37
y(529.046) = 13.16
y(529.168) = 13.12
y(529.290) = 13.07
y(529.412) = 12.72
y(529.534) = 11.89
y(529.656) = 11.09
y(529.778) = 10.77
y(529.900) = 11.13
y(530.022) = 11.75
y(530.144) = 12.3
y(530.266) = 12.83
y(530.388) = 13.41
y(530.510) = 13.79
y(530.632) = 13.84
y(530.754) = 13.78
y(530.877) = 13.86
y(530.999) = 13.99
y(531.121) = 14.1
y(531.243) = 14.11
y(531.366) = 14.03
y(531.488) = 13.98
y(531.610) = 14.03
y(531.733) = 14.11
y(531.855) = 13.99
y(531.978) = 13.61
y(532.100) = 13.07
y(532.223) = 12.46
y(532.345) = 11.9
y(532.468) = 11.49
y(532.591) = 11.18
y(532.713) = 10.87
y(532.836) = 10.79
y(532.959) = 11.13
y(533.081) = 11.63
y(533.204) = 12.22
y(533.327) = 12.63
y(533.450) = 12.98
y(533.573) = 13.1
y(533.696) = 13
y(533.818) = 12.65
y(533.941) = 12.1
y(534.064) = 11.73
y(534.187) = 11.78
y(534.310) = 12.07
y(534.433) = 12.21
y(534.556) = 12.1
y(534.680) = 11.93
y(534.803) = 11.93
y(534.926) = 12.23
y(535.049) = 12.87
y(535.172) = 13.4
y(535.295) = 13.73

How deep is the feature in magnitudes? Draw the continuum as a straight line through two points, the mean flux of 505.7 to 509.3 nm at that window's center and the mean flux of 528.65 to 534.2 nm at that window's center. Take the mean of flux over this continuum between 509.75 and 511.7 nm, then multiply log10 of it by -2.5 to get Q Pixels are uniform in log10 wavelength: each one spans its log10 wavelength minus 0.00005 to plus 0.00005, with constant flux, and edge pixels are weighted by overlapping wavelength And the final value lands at 0.14 mag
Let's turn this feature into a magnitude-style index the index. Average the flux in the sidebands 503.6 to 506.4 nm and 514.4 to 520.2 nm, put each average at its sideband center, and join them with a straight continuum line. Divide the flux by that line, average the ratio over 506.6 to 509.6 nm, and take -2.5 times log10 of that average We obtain 0.01 mag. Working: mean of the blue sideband 9.23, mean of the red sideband 8.07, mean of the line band 8.86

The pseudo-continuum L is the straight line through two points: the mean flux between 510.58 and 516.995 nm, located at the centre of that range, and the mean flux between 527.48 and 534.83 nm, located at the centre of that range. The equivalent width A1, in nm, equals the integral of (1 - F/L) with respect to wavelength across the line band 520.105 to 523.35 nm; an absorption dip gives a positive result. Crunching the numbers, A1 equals 0.191 nm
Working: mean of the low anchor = 8.4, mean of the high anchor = 12.6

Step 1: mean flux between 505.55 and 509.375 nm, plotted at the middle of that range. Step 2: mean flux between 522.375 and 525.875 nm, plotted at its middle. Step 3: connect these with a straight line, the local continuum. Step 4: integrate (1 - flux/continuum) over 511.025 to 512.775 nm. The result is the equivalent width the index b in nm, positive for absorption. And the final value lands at 0.24 nm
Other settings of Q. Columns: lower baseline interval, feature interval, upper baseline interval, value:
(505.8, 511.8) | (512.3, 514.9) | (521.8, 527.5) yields 0.14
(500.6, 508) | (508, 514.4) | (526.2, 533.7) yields 0.17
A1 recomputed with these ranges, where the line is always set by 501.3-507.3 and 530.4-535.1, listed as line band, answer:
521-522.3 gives 0.03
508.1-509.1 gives 0.12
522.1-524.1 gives -0.01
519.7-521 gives 0.40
